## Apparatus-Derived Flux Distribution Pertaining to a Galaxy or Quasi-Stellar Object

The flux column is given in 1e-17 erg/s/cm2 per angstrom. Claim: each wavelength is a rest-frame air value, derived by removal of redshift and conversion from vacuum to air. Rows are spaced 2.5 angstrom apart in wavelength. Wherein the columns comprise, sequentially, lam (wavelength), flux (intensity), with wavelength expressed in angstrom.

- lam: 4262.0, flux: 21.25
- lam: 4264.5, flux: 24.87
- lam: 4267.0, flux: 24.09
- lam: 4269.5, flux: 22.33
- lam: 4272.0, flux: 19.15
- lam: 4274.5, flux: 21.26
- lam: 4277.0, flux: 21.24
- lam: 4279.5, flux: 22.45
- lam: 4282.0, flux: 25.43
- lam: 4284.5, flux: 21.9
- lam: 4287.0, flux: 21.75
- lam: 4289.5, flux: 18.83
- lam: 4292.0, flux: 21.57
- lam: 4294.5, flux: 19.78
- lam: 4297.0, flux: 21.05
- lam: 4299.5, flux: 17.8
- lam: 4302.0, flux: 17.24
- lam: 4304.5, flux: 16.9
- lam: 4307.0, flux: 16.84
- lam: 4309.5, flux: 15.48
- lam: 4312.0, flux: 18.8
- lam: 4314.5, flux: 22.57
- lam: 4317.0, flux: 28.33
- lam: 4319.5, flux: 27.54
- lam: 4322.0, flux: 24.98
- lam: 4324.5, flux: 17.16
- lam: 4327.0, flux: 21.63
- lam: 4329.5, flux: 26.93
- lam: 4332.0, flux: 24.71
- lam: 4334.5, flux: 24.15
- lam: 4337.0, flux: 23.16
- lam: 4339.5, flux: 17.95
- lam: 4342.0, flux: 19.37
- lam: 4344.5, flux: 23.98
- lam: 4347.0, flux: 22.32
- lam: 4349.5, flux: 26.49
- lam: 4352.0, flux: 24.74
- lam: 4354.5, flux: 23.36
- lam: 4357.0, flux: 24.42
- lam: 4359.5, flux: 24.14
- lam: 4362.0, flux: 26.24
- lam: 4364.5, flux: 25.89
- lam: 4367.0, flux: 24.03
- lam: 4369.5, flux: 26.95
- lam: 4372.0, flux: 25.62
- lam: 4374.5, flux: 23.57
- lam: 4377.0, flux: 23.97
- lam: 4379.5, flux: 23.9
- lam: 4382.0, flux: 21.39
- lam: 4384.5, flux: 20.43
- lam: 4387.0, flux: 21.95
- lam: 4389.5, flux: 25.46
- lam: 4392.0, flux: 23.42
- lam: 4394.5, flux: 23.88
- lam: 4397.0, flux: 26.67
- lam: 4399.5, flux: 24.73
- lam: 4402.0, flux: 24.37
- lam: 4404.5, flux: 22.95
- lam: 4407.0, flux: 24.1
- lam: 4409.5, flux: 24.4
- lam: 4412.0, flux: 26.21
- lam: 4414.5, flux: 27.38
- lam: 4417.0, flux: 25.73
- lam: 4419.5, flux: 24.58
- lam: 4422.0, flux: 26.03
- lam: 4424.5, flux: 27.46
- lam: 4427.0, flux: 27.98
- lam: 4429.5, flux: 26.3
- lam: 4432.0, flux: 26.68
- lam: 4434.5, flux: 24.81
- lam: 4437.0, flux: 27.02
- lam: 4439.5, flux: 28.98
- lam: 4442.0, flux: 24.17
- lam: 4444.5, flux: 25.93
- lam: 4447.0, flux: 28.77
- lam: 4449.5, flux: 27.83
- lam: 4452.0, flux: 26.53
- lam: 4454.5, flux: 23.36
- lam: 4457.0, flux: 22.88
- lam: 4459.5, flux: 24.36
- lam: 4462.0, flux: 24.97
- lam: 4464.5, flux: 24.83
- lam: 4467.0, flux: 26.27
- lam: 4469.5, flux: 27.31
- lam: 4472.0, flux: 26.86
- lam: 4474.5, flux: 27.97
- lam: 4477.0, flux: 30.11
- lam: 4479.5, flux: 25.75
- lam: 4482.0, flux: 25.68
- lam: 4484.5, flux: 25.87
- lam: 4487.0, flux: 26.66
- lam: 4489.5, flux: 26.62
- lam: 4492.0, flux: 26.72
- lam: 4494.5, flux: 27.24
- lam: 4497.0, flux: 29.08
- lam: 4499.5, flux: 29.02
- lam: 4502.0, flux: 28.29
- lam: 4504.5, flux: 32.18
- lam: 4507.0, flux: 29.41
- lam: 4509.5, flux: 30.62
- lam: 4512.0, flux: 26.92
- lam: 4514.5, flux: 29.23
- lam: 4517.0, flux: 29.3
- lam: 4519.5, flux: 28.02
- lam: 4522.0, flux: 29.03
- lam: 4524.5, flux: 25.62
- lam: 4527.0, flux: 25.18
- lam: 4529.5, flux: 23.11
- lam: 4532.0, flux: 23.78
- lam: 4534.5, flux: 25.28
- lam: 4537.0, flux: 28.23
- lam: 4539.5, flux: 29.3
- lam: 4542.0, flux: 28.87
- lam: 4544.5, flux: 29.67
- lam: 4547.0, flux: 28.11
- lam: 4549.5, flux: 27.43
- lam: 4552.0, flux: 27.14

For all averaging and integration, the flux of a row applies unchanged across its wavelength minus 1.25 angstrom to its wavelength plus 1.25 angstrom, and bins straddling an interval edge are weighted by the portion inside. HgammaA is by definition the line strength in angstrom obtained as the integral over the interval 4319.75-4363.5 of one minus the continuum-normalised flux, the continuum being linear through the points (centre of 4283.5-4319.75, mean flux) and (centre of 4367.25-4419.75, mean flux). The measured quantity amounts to -2.7 angstrom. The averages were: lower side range 20.2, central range 23.4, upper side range 24.4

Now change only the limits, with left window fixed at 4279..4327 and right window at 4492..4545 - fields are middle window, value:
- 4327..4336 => -1.20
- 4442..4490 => 0.03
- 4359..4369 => -1.06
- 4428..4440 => -0.71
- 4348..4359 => -1.05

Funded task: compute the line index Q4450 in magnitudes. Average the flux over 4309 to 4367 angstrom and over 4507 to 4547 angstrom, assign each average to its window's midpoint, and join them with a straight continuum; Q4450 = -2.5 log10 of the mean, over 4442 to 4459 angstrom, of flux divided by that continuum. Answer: 0.01 mag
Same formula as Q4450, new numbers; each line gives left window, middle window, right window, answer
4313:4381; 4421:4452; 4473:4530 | -0.03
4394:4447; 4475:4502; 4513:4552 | -0.02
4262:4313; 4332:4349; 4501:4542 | -0.01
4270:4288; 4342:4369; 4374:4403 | -0.06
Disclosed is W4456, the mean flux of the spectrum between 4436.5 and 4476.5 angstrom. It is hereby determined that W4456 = 26.2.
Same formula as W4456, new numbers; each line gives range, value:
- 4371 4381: 24.2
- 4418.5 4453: 26.7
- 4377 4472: 25.2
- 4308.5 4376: 23.5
